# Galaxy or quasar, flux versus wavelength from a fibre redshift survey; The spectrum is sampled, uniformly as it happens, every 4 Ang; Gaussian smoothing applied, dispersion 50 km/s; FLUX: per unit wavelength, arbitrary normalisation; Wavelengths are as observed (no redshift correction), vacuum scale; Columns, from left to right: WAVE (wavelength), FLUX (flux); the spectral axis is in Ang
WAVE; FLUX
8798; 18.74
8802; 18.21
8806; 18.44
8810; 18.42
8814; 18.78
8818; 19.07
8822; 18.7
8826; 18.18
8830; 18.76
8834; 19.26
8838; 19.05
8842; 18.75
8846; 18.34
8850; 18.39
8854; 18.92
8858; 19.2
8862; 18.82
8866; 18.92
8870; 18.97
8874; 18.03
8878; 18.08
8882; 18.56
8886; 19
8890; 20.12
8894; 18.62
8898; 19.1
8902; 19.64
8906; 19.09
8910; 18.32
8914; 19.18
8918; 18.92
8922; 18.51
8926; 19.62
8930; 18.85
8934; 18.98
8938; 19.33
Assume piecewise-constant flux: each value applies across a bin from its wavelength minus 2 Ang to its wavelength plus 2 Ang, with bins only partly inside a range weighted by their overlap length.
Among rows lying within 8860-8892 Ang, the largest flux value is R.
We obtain 20.12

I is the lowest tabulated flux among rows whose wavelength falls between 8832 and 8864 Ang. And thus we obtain 18.34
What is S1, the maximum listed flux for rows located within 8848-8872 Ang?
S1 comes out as 19.2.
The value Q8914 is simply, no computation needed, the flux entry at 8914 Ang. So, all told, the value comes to 19.18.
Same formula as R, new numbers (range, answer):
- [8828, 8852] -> 19.26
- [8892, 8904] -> 19.64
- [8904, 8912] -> 19.09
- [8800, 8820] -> 19.07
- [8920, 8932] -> 19.62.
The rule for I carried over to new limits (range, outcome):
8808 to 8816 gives 18.42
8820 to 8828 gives 18.18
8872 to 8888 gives 18.03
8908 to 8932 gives 18.32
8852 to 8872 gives 18.82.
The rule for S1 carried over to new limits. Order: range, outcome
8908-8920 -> 19.18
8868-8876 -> 18.97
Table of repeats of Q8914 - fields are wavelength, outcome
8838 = 19.05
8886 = 19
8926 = 19.62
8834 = 19.26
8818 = 19.07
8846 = 18.34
